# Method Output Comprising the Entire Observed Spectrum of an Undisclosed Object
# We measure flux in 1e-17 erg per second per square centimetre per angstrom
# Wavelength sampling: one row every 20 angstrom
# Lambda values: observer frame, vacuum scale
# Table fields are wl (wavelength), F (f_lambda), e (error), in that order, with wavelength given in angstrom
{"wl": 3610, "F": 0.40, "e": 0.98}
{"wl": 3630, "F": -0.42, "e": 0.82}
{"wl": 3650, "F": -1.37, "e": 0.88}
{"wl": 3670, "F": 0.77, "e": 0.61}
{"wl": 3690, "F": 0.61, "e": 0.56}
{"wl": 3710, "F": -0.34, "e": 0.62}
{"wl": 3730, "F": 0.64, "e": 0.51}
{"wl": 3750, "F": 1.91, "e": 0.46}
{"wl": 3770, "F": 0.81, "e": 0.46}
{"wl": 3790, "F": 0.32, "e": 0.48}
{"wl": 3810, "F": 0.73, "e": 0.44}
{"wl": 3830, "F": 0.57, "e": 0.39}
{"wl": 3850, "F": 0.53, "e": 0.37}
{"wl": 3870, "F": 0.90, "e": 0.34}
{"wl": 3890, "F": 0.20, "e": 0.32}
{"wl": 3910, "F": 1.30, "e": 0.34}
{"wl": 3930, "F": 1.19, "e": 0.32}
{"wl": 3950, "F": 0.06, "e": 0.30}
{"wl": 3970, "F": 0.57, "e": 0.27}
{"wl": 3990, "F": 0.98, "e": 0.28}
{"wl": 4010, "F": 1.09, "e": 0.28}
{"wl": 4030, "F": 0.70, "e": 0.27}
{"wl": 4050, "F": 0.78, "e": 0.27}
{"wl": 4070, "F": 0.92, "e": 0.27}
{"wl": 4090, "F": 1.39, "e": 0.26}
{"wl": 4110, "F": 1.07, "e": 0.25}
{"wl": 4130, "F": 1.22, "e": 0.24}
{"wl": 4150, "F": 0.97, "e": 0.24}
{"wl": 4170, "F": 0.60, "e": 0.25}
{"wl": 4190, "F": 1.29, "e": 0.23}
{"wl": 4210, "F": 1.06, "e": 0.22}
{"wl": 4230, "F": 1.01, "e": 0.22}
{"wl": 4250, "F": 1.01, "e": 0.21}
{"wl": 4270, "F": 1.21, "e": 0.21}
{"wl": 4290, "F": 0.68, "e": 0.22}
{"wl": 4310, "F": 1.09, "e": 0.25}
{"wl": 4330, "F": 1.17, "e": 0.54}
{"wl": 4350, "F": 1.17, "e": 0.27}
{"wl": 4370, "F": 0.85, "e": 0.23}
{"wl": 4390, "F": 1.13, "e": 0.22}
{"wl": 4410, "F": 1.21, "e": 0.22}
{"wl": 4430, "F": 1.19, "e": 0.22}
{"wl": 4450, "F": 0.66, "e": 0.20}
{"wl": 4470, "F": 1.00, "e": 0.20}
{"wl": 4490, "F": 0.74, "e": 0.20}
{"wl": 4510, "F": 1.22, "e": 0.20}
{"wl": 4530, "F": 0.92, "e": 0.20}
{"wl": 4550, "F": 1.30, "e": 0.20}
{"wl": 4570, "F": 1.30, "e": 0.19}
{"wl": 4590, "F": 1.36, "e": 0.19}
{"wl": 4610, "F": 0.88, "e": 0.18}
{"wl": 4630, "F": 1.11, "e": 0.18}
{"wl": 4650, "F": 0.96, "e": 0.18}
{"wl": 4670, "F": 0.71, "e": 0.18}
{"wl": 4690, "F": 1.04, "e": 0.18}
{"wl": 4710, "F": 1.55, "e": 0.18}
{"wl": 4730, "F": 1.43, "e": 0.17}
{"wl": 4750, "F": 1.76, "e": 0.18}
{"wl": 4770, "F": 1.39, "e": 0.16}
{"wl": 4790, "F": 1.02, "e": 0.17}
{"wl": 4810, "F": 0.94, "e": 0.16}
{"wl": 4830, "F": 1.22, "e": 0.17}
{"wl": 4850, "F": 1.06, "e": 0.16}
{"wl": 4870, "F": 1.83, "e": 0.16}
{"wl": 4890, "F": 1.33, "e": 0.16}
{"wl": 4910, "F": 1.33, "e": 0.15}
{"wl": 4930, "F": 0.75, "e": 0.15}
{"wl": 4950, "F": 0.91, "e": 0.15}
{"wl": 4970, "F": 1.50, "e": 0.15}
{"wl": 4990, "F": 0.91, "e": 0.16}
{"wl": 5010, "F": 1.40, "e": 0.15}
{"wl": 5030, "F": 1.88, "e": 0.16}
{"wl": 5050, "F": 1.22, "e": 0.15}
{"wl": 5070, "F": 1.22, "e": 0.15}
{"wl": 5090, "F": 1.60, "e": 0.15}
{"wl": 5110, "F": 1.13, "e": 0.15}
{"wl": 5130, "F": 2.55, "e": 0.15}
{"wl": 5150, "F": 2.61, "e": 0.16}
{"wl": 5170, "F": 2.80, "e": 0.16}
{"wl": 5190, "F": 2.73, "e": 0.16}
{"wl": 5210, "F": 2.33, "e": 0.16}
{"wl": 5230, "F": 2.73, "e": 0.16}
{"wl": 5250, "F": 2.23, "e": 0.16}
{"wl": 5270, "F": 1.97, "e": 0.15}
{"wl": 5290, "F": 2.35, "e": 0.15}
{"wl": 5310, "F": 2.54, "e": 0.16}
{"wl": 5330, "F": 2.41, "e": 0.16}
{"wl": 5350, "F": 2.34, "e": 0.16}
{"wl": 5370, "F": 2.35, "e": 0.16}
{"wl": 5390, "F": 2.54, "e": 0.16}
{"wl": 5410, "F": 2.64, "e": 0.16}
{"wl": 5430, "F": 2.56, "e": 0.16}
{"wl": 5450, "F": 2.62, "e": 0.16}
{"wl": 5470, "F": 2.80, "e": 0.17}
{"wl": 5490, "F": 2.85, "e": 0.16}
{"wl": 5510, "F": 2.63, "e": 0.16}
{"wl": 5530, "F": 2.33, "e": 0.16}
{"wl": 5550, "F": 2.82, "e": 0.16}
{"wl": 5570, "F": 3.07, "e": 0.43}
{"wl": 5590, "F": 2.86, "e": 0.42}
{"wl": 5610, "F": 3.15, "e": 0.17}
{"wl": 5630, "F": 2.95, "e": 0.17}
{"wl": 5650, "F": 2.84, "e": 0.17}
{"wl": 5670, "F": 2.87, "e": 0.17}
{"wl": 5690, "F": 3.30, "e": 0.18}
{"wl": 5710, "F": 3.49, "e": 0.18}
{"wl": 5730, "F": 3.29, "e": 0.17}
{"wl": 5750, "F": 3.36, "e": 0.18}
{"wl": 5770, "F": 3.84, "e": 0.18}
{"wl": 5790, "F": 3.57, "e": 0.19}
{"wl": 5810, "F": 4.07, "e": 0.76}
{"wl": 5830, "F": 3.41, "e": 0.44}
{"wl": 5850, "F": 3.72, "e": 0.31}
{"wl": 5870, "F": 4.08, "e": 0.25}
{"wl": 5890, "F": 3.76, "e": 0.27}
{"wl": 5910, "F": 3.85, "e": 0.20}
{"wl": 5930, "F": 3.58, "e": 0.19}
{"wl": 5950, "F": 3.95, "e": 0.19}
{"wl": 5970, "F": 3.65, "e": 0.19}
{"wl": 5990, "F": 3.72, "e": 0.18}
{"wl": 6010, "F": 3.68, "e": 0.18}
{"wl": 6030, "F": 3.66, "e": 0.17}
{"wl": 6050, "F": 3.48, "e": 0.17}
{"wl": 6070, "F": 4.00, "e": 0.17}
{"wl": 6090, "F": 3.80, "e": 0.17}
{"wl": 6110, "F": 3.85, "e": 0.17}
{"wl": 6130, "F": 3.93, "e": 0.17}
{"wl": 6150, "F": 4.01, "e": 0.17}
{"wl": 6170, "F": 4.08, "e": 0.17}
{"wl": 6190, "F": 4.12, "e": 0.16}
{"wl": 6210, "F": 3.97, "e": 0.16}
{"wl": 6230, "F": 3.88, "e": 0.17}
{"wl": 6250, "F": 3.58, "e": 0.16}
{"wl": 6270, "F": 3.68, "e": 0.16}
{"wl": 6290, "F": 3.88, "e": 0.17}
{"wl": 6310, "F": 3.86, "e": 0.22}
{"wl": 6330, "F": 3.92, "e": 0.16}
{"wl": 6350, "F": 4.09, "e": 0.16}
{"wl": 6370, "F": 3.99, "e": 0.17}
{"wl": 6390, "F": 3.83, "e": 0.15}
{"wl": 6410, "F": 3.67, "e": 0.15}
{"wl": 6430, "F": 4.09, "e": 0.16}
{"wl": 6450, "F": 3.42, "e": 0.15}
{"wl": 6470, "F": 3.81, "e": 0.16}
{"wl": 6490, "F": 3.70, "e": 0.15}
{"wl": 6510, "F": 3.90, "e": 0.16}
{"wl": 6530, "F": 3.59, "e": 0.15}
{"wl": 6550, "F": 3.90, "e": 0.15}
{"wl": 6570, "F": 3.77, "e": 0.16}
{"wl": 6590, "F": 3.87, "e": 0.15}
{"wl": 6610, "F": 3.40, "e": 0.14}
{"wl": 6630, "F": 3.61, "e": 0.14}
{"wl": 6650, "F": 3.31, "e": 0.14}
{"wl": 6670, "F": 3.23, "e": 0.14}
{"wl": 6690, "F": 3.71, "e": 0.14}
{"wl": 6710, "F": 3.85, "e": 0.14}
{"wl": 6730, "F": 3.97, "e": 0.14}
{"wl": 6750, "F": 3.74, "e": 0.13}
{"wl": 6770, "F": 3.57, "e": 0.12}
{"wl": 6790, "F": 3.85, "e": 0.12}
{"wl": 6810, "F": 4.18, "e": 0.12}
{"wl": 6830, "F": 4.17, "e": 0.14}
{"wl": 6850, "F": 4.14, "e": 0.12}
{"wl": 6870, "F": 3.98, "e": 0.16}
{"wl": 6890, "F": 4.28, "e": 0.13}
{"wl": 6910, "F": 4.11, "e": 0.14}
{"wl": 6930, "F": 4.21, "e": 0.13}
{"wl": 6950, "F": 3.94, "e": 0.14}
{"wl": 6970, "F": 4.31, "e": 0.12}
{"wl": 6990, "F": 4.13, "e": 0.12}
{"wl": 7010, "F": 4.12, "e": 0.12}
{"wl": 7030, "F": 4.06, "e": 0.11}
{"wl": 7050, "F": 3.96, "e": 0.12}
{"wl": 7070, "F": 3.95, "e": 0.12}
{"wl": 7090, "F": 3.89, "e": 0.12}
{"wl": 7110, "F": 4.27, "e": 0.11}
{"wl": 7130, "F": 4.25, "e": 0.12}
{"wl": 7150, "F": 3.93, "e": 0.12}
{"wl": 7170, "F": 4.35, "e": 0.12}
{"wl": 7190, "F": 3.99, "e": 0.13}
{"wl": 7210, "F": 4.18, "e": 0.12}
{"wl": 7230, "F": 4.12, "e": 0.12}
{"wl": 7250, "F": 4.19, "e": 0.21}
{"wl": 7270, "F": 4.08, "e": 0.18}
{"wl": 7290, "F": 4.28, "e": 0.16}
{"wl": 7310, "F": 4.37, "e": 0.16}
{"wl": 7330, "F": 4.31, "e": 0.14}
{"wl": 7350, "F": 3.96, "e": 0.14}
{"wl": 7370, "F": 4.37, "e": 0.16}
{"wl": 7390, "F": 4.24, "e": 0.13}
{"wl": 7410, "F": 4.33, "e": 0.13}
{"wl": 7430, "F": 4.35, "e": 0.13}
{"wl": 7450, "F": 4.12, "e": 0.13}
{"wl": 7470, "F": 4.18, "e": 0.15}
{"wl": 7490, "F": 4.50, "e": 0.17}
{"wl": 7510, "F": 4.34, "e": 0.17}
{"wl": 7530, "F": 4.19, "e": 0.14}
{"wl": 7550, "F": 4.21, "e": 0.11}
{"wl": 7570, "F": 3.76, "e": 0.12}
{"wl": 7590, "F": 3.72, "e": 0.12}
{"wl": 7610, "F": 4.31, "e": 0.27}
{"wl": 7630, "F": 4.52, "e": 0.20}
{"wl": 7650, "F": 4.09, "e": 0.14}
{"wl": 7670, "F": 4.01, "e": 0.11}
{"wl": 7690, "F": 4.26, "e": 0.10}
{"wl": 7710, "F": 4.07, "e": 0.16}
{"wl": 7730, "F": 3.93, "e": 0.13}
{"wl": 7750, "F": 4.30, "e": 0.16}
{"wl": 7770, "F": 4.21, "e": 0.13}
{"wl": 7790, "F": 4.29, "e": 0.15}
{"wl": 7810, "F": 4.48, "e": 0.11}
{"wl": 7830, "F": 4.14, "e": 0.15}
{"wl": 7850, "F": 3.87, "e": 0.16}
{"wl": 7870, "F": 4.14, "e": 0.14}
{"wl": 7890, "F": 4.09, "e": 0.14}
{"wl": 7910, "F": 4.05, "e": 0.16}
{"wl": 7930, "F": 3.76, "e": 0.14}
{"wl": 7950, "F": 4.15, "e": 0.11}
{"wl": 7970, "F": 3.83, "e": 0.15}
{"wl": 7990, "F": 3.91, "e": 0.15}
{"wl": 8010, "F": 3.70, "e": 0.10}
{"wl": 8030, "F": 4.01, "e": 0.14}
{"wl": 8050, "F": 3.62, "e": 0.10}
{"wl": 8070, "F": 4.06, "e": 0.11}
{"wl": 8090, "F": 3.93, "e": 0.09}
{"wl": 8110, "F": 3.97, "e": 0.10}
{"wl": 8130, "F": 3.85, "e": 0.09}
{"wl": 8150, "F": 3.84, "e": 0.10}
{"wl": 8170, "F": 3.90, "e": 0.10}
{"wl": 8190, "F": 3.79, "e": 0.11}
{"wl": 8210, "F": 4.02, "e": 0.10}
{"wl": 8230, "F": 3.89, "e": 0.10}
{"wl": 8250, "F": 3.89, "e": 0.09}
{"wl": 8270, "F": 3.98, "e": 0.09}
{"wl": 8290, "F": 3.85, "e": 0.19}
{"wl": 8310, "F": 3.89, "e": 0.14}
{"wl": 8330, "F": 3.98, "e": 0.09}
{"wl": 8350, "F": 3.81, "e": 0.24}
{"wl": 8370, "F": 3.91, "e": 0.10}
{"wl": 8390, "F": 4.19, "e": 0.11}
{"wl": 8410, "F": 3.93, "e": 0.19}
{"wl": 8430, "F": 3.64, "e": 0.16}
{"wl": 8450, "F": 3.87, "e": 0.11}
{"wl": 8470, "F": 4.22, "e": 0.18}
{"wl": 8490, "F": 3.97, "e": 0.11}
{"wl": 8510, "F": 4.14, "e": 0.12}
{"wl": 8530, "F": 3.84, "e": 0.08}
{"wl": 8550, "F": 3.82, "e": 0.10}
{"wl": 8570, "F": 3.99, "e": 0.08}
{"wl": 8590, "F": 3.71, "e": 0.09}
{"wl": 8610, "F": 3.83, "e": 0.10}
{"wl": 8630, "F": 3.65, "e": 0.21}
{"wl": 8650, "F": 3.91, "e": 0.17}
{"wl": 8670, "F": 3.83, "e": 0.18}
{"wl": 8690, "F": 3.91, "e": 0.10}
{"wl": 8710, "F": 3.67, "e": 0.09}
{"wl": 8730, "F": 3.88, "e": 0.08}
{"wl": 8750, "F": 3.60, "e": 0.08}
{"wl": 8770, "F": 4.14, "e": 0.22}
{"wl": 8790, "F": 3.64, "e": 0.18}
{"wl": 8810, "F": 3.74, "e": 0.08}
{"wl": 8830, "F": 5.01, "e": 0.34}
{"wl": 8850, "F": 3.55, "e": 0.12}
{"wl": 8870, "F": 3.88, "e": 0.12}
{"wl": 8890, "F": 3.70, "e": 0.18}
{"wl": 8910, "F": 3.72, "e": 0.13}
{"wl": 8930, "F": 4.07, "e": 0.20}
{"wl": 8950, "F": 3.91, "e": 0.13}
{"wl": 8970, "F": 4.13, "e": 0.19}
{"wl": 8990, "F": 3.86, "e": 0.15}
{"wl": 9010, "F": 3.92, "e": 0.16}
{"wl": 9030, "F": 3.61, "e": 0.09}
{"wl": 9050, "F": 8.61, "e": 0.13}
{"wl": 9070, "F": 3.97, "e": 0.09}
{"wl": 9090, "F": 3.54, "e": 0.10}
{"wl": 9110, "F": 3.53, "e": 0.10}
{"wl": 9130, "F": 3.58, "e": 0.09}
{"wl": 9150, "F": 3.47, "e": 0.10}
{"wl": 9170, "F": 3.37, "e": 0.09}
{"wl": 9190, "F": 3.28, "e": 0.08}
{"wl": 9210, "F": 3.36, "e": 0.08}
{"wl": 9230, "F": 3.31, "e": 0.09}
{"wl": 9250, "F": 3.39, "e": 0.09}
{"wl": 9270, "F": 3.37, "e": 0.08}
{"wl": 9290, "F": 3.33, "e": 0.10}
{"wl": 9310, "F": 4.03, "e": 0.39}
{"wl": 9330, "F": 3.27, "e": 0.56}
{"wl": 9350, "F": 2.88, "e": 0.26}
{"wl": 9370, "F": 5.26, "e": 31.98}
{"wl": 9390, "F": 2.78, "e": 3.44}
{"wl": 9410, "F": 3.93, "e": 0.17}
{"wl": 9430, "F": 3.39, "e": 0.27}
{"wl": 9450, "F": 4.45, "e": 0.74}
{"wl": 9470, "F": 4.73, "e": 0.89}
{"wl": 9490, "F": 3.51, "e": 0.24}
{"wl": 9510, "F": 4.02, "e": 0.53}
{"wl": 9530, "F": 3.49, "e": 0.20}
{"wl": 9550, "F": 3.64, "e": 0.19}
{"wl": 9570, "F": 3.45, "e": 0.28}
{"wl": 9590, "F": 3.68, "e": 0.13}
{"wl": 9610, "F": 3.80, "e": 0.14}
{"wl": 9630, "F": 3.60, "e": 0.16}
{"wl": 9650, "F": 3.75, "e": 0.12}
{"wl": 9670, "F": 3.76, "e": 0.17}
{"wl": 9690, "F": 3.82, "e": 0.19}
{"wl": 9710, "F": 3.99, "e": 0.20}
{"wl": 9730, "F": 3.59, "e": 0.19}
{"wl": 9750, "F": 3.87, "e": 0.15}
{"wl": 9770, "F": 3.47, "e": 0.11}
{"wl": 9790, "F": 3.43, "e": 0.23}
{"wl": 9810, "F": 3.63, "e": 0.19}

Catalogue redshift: 0.29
